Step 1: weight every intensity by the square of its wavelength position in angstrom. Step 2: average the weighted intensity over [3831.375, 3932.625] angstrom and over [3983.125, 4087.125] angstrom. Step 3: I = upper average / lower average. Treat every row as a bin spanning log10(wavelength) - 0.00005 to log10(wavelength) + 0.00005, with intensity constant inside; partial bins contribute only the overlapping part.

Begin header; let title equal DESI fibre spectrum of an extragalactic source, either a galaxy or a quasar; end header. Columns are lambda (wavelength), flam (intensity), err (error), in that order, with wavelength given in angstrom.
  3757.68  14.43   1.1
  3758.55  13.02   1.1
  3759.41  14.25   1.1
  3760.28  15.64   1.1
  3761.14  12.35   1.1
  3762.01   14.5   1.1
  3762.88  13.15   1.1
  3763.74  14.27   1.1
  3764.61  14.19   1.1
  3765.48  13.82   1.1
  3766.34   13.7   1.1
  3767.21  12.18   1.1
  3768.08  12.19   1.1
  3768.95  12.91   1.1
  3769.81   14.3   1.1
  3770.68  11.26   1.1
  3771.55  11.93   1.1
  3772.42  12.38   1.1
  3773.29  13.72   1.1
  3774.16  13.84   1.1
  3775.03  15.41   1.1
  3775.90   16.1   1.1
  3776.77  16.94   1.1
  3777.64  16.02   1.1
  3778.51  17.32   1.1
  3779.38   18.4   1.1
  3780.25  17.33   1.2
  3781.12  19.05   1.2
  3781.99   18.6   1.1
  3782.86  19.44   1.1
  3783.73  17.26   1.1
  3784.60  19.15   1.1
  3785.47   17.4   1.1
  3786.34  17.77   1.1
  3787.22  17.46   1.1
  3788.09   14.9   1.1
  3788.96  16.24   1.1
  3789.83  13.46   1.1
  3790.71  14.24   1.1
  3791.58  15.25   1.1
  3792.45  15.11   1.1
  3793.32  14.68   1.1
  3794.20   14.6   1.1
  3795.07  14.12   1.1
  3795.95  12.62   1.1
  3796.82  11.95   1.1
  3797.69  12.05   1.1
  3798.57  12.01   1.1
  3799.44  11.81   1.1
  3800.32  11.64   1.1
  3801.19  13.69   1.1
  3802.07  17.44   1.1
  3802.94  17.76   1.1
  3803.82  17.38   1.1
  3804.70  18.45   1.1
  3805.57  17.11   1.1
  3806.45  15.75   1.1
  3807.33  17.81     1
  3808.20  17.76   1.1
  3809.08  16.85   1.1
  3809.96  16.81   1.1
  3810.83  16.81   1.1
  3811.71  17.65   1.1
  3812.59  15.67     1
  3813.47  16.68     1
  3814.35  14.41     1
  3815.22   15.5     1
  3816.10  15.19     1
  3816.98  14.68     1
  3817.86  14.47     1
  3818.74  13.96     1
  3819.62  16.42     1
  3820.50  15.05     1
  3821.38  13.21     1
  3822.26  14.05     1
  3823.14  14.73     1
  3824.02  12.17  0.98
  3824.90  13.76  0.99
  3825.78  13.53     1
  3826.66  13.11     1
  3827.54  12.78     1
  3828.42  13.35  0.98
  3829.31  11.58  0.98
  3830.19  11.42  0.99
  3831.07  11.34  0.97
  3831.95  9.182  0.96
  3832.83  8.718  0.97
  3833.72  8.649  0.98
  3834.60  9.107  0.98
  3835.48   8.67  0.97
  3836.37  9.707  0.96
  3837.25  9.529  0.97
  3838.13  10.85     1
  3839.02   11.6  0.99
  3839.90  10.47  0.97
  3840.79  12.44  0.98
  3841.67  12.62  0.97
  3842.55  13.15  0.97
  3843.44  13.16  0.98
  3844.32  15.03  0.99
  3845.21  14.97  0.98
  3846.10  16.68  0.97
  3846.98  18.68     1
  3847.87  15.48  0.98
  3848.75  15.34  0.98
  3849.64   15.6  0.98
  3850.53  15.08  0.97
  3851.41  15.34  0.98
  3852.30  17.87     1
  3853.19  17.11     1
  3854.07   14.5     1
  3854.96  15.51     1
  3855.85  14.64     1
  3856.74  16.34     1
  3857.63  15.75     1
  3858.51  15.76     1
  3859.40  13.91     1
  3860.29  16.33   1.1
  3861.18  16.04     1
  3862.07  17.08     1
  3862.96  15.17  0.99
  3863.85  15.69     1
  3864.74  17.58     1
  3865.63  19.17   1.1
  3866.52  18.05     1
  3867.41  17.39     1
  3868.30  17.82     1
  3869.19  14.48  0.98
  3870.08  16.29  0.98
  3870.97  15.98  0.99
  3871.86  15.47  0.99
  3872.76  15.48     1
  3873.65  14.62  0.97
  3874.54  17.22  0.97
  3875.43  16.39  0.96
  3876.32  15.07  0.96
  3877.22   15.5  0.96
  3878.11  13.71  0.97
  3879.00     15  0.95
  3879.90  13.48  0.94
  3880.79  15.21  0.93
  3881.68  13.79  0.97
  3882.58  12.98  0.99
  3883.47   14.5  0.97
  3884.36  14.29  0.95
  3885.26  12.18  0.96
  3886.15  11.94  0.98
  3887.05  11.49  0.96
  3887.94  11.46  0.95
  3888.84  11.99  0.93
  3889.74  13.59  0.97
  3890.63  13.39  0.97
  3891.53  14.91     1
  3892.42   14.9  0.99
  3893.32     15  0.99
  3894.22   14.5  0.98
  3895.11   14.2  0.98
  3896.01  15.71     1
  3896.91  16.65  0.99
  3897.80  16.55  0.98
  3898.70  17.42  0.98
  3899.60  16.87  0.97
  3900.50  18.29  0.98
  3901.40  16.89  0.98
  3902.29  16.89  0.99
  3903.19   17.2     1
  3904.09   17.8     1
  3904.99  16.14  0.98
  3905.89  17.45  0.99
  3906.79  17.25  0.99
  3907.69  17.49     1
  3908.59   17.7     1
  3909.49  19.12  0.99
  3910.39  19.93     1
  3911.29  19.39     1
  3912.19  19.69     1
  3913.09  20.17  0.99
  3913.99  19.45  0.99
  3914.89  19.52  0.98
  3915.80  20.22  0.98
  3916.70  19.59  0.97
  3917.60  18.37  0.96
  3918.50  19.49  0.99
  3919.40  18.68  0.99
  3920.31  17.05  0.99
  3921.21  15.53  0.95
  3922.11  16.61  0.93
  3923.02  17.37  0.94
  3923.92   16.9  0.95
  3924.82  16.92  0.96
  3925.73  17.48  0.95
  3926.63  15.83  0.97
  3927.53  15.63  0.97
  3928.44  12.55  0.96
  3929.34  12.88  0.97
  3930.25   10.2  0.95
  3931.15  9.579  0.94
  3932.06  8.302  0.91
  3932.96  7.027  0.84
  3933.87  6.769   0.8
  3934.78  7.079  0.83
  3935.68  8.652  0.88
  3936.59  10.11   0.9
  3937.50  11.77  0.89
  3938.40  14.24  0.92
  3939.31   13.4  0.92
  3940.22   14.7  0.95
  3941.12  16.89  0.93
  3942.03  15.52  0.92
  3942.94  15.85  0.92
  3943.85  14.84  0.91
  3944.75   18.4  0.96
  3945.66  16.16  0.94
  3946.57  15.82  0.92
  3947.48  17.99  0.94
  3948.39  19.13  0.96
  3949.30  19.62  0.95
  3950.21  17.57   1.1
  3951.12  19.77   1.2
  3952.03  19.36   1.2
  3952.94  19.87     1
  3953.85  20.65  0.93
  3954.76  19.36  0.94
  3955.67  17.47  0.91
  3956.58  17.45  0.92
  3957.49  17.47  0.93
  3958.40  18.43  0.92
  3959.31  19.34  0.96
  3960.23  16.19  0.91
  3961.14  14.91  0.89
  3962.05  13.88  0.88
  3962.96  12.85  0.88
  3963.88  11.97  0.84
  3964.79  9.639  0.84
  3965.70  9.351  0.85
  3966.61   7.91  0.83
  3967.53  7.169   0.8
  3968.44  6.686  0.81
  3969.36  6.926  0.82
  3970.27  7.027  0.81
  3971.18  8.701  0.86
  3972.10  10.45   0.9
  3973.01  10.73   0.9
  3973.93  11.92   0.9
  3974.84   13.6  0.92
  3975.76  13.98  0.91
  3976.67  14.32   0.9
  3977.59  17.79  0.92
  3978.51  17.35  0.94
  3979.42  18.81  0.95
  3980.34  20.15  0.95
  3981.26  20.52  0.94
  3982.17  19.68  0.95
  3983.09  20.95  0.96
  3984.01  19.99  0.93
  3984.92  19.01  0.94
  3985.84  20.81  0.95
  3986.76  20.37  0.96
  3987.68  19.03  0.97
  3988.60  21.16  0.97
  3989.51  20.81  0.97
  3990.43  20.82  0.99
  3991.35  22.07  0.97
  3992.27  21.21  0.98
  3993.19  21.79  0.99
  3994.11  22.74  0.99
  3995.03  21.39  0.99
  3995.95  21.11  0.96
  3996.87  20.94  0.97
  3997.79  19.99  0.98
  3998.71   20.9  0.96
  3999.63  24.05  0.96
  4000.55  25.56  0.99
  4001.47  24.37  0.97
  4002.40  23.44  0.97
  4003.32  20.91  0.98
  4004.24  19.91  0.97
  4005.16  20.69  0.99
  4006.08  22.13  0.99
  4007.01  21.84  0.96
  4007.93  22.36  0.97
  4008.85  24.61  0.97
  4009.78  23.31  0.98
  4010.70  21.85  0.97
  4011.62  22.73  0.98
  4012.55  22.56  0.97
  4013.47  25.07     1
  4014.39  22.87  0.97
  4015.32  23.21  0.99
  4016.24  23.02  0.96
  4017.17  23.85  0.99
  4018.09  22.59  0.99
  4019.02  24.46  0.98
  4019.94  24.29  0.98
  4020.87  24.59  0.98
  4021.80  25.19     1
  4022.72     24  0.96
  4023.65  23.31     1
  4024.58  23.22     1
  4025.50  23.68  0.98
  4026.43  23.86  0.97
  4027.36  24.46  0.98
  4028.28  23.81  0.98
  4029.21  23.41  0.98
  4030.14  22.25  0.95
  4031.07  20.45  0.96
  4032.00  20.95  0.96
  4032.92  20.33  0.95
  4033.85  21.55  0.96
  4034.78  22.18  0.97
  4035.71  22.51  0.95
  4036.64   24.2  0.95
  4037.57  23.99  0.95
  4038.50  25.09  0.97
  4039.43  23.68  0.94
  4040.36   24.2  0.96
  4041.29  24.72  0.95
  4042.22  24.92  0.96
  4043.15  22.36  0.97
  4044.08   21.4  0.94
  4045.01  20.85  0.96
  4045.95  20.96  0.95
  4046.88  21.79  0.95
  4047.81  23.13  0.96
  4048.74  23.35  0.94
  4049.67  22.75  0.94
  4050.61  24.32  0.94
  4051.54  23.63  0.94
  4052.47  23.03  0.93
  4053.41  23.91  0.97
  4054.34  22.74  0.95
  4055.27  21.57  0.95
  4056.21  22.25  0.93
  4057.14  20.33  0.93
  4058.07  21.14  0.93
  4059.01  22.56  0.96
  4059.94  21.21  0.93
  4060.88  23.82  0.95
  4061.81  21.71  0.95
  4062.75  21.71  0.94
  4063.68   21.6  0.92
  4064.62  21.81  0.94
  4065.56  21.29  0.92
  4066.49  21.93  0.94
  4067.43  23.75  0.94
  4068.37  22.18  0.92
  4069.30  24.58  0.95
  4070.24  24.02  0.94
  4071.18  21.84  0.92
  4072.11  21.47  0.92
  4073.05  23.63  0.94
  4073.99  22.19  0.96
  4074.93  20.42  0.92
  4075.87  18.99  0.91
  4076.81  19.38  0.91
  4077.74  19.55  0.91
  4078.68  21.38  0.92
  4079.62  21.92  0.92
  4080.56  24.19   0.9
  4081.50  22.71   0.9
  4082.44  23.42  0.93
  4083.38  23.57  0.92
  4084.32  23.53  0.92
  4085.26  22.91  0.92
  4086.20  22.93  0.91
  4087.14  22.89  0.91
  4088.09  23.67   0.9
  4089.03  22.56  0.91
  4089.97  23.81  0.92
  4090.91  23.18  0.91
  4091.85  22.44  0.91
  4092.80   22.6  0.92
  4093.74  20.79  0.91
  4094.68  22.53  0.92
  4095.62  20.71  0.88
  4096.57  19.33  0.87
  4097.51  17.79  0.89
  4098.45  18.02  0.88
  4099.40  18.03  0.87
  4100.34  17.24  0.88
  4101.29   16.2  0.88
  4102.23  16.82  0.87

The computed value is 1.59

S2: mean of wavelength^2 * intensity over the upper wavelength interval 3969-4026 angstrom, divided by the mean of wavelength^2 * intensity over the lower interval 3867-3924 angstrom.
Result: 1.32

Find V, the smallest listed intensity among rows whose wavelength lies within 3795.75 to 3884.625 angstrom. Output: 8.649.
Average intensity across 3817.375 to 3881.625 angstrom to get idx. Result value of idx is 14.3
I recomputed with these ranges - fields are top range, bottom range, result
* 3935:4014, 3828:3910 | 1.26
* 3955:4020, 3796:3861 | 1.42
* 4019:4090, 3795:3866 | 1.77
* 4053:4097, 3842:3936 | 1.57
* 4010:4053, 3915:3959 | 1.55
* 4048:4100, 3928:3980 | 1.69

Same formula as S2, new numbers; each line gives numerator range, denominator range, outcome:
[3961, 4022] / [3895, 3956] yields 1.20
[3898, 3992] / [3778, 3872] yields 1.14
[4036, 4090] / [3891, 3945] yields 1.55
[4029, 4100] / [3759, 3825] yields 1.68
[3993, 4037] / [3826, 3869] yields 1.76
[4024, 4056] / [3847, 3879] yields 1.57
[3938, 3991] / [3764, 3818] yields 1.14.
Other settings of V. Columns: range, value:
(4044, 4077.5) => 18.99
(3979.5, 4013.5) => 19.01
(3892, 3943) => 6.769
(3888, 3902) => 11.99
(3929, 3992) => 6.686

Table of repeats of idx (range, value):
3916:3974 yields 14.3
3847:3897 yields 15.2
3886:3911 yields 15.9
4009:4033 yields 23.3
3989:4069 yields 22.6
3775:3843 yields 14.5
